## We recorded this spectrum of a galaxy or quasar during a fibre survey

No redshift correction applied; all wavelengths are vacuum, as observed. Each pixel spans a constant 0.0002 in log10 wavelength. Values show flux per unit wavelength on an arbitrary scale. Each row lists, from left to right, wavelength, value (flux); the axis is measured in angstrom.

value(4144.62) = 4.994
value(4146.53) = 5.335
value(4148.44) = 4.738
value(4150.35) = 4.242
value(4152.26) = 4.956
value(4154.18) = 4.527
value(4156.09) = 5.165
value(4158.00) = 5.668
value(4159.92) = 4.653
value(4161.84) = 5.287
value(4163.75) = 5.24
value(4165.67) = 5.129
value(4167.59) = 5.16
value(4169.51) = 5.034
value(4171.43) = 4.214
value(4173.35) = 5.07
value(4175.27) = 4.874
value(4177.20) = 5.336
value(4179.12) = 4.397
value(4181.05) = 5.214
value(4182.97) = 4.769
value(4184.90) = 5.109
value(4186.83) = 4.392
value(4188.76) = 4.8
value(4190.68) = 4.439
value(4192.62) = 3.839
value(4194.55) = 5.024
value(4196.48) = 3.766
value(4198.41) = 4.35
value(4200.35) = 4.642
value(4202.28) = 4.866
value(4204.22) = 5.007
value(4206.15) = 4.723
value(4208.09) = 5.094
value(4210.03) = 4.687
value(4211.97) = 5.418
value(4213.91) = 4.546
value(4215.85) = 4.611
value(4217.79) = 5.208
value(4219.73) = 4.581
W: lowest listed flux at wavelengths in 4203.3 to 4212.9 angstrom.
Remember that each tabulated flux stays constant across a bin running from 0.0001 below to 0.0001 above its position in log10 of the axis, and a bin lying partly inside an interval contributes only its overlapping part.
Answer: 4.687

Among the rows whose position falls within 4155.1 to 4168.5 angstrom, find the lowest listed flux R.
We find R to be 4.653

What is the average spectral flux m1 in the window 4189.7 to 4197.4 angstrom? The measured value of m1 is 4.27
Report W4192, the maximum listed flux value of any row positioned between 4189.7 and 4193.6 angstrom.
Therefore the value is 4.439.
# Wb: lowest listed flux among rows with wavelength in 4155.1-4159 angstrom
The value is 5.165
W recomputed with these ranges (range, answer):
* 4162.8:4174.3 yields 4.214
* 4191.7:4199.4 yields 3.766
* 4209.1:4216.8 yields 4.546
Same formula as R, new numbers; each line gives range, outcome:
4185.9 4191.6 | 4.392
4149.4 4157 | 4.242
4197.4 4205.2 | 4.35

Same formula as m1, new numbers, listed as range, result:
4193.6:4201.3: 4.44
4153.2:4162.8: 5.06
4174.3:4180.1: 4.87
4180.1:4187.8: 4.87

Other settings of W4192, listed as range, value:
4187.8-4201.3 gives 5.024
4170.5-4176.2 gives 5.07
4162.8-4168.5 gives 5.24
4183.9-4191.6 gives 5.109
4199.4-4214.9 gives 5.418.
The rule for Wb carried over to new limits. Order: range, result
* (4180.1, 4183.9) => 4.769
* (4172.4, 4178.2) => 4.874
